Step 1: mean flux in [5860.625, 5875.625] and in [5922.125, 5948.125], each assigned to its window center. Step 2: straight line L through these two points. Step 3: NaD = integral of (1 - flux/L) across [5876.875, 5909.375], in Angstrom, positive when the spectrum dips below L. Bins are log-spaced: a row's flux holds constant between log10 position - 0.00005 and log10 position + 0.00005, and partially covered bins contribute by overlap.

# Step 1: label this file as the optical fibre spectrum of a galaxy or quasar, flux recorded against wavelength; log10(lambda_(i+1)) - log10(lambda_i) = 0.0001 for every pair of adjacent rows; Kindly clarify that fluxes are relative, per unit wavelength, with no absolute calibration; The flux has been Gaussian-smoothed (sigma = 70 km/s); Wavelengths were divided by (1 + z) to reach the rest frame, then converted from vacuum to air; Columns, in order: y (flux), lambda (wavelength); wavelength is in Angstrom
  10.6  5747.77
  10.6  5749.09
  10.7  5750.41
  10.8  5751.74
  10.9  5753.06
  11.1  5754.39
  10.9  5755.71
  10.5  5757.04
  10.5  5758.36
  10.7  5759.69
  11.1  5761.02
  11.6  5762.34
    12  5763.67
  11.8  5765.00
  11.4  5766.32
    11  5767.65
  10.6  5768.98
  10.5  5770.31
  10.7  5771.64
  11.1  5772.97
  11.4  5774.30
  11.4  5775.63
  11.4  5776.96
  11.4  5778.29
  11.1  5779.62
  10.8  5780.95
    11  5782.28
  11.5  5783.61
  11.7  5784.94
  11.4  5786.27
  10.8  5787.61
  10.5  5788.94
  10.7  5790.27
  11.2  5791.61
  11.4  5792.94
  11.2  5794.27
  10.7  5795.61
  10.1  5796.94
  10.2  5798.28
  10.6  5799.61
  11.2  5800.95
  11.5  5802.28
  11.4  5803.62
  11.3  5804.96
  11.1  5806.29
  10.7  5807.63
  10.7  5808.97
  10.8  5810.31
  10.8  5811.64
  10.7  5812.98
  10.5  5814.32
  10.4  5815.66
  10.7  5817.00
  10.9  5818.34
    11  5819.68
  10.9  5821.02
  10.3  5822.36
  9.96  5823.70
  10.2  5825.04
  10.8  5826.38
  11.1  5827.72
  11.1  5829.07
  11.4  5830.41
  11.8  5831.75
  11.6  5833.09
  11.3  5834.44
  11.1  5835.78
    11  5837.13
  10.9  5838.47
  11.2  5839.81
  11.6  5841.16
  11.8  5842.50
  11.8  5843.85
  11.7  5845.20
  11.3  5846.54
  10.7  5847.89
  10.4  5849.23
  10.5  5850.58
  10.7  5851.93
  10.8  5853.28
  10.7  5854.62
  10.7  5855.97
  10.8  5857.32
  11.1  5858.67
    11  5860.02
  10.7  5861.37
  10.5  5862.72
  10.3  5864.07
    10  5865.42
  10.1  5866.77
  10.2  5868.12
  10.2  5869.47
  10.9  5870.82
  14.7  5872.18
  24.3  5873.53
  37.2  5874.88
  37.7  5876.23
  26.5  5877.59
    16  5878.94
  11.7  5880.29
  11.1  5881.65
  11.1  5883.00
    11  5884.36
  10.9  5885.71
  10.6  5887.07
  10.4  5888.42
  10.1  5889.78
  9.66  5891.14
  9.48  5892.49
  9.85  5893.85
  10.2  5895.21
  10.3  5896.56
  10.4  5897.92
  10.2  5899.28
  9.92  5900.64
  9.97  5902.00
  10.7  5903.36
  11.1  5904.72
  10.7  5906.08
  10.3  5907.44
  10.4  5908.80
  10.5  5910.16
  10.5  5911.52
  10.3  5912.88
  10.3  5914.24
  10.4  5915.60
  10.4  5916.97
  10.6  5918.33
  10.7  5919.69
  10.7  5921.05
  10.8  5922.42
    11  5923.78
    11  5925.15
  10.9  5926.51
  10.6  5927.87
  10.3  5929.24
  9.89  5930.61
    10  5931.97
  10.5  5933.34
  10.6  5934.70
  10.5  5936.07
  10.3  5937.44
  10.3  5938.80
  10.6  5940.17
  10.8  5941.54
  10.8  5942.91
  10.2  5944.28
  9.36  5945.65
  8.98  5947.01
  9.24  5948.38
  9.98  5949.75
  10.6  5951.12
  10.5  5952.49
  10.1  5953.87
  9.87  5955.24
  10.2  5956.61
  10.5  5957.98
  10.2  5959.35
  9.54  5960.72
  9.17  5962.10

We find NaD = 4.2 Angstrom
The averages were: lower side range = 14.6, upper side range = 10.4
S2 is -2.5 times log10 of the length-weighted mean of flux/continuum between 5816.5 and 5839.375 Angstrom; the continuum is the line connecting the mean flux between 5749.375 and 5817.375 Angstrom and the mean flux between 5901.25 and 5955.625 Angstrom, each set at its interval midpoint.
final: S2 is -0.02 mag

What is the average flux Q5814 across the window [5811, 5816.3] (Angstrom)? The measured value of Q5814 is 10.6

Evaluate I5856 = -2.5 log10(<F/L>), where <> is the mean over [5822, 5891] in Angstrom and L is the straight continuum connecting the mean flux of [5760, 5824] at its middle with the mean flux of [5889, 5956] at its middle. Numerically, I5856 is -0.19 mag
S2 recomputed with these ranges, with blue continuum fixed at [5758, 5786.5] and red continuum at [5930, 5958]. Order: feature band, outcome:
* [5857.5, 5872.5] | -0.014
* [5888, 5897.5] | 0.051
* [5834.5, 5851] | -0.040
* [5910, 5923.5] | -0.021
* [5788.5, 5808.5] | 0.011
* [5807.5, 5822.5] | 0.023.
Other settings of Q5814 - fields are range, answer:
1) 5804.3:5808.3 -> 11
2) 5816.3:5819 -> 10.8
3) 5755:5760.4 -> 10.7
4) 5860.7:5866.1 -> 10.4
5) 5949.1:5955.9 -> 10.2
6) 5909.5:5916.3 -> 10.4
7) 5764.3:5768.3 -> 11.4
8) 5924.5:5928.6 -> 10.8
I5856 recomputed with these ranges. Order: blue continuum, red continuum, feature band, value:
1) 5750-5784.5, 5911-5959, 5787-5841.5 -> 0.00 mag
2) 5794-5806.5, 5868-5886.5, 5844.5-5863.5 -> 0.39 mag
